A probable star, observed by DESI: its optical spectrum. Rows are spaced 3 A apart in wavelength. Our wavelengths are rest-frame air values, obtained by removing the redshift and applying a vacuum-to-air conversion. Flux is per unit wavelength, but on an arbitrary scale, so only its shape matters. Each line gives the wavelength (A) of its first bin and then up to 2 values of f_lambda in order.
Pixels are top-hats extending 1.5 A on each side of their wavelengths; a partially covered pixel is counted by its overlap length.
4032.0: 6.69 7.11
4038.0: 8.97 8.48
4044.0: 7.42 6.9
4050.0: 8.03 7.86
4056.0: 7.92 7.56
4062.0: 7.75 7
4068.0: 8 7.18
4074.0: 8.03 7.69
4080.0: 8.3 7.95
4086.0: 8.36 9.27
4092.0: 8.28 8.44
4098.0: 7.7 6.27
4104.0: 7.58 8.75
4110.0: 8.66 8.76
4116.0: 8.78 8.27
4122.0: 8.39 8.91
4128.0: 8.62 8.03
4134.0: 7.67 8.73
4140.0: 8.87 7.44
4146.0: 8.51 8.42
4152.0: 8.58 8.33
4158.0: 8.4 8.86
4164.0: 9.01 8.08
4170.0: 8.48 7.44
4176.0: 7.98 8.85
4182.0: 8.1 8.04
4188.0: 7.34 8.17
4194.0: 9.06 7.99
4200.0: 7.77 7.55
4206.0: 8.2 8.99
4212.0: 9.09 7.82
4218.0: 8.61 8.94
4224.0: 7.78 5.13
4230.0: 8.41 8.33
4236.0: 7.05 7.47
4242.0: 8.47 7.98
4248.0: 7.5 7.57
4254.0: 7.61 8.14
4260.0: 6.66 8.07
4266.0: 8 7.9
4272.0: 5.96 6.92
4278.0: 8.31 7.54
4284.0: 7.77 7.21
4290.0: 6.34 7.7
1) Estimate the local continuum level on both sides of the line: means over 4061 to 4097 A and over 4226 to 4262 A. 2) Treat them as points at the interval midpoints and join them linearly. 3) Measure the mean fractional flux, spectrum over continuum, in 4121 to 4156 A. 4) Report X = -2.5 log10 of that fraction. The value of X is -0.07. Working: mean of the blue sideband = 8.02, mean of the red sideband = 7.57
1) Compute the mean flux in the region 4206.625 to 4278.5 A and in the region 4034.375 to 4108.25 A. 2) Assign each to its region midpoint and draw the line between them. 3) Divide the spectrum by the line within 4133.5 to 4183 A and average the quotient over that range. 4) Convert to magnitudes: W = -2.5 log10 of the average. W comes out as -0.07 mag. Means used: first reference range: 7.88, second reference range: 7.78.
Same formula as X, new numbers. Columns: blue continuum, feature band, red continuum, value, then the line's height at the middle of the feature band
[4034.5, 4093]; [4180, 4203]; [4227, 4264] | -0.04 mag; 7.74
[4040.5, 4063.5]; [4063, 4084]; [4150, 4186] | 0.01 mag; 7.83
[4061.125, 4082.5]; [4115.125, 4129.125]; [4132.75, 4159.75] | -0.06 mag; 8.14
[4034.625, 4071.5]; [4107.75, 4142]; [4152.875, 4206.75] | -0.07 mag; 8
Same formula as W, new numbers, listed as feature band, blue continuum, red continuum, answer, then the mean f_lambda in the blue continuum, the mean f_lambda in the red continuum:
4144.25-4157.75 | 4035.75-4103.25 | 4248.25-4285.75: -0.09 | 7.87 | 7.53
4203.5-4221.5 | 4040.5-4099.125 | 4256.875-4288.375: -0.13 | 7.9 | 7.47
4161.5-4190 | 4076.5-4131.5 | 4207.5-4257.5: -0.01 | 8.28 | 7.93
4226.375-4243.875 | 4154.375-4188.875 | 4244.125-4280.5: 0.02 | 8.26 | 7.54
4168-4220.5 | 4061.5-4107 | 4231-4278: -0.07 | 7.89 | 7.61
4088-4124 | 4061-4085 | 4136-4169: -0.03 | 7.75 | 8.47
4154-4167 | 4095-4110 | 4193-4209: -0.08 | 7.77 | 8.17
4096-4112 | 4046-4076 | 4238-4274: -0.03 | 7.64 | 7.6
